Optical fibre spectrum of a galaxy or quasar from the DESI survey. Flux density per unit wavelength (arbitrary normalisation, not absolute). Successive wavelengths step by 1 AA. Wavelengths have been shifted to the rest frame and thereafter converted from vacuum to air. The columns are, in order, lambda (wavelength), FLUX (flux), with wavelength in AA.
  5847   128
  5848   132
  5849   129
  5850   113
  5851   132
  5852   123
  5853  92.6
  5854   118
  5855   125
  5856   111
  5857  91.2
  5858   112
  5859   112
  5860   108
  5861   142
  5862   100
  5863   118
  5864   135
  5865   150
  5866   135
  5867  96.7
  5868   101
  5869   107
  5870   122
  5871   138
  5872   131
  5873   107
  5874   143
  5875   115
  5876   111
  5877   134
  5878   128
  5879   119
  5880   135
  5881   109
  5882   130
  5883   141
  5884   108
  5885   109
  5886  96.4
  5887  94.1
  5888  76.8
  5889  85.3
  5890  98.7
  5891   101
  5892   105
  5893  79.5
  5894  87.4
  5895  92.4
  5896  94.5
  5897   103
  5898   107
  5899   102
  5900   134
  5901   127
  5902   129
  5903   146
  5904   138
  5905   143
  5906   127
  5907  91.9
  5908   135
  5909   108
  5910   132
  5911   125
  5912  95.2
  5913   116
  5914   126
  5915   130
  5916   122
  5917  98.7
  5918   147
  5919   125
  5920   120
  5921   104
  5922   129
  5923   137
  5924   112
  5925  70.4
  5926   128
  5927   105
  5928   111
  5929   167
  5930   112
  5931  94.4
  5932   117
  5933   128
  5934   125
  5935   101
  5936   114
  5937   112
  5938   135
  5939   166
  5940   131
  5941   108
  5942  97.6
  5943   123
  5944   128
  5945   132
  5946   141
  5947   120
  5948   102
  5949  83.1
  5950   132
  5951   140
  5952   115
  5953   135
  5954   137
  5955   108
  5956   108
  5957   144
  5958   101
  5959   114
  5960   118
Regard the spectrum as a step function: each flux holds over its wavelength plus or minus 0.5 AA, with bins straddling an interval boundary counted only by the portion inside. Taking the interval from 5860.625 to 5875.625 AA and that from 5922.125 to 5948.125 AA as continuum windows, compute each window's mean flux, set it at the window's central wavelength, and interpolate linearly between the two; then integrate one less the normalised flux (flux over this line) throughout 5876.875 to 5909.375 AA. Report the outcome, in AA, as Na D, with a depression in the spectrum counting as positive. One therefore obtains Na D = 2.5 AA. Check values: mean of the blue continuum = 122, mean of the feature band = 112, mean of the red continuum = 120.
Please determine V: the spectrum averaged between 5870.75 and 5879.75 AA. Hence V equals 125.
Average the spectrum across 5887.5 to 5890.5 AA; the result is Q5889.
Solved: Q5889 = 86.9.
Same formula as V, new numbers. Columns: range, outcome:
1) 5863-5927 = 116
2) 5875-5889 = 114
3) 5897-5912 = 123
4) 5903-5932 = 120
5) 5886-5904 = 104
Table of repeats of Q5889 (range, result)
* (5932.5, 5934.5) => 126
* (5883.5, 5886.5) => 104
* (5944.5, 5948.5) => 124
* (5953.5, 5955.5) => 122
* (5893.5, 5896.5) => 91.4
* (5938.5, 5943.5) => 125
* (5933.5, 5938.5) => 117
